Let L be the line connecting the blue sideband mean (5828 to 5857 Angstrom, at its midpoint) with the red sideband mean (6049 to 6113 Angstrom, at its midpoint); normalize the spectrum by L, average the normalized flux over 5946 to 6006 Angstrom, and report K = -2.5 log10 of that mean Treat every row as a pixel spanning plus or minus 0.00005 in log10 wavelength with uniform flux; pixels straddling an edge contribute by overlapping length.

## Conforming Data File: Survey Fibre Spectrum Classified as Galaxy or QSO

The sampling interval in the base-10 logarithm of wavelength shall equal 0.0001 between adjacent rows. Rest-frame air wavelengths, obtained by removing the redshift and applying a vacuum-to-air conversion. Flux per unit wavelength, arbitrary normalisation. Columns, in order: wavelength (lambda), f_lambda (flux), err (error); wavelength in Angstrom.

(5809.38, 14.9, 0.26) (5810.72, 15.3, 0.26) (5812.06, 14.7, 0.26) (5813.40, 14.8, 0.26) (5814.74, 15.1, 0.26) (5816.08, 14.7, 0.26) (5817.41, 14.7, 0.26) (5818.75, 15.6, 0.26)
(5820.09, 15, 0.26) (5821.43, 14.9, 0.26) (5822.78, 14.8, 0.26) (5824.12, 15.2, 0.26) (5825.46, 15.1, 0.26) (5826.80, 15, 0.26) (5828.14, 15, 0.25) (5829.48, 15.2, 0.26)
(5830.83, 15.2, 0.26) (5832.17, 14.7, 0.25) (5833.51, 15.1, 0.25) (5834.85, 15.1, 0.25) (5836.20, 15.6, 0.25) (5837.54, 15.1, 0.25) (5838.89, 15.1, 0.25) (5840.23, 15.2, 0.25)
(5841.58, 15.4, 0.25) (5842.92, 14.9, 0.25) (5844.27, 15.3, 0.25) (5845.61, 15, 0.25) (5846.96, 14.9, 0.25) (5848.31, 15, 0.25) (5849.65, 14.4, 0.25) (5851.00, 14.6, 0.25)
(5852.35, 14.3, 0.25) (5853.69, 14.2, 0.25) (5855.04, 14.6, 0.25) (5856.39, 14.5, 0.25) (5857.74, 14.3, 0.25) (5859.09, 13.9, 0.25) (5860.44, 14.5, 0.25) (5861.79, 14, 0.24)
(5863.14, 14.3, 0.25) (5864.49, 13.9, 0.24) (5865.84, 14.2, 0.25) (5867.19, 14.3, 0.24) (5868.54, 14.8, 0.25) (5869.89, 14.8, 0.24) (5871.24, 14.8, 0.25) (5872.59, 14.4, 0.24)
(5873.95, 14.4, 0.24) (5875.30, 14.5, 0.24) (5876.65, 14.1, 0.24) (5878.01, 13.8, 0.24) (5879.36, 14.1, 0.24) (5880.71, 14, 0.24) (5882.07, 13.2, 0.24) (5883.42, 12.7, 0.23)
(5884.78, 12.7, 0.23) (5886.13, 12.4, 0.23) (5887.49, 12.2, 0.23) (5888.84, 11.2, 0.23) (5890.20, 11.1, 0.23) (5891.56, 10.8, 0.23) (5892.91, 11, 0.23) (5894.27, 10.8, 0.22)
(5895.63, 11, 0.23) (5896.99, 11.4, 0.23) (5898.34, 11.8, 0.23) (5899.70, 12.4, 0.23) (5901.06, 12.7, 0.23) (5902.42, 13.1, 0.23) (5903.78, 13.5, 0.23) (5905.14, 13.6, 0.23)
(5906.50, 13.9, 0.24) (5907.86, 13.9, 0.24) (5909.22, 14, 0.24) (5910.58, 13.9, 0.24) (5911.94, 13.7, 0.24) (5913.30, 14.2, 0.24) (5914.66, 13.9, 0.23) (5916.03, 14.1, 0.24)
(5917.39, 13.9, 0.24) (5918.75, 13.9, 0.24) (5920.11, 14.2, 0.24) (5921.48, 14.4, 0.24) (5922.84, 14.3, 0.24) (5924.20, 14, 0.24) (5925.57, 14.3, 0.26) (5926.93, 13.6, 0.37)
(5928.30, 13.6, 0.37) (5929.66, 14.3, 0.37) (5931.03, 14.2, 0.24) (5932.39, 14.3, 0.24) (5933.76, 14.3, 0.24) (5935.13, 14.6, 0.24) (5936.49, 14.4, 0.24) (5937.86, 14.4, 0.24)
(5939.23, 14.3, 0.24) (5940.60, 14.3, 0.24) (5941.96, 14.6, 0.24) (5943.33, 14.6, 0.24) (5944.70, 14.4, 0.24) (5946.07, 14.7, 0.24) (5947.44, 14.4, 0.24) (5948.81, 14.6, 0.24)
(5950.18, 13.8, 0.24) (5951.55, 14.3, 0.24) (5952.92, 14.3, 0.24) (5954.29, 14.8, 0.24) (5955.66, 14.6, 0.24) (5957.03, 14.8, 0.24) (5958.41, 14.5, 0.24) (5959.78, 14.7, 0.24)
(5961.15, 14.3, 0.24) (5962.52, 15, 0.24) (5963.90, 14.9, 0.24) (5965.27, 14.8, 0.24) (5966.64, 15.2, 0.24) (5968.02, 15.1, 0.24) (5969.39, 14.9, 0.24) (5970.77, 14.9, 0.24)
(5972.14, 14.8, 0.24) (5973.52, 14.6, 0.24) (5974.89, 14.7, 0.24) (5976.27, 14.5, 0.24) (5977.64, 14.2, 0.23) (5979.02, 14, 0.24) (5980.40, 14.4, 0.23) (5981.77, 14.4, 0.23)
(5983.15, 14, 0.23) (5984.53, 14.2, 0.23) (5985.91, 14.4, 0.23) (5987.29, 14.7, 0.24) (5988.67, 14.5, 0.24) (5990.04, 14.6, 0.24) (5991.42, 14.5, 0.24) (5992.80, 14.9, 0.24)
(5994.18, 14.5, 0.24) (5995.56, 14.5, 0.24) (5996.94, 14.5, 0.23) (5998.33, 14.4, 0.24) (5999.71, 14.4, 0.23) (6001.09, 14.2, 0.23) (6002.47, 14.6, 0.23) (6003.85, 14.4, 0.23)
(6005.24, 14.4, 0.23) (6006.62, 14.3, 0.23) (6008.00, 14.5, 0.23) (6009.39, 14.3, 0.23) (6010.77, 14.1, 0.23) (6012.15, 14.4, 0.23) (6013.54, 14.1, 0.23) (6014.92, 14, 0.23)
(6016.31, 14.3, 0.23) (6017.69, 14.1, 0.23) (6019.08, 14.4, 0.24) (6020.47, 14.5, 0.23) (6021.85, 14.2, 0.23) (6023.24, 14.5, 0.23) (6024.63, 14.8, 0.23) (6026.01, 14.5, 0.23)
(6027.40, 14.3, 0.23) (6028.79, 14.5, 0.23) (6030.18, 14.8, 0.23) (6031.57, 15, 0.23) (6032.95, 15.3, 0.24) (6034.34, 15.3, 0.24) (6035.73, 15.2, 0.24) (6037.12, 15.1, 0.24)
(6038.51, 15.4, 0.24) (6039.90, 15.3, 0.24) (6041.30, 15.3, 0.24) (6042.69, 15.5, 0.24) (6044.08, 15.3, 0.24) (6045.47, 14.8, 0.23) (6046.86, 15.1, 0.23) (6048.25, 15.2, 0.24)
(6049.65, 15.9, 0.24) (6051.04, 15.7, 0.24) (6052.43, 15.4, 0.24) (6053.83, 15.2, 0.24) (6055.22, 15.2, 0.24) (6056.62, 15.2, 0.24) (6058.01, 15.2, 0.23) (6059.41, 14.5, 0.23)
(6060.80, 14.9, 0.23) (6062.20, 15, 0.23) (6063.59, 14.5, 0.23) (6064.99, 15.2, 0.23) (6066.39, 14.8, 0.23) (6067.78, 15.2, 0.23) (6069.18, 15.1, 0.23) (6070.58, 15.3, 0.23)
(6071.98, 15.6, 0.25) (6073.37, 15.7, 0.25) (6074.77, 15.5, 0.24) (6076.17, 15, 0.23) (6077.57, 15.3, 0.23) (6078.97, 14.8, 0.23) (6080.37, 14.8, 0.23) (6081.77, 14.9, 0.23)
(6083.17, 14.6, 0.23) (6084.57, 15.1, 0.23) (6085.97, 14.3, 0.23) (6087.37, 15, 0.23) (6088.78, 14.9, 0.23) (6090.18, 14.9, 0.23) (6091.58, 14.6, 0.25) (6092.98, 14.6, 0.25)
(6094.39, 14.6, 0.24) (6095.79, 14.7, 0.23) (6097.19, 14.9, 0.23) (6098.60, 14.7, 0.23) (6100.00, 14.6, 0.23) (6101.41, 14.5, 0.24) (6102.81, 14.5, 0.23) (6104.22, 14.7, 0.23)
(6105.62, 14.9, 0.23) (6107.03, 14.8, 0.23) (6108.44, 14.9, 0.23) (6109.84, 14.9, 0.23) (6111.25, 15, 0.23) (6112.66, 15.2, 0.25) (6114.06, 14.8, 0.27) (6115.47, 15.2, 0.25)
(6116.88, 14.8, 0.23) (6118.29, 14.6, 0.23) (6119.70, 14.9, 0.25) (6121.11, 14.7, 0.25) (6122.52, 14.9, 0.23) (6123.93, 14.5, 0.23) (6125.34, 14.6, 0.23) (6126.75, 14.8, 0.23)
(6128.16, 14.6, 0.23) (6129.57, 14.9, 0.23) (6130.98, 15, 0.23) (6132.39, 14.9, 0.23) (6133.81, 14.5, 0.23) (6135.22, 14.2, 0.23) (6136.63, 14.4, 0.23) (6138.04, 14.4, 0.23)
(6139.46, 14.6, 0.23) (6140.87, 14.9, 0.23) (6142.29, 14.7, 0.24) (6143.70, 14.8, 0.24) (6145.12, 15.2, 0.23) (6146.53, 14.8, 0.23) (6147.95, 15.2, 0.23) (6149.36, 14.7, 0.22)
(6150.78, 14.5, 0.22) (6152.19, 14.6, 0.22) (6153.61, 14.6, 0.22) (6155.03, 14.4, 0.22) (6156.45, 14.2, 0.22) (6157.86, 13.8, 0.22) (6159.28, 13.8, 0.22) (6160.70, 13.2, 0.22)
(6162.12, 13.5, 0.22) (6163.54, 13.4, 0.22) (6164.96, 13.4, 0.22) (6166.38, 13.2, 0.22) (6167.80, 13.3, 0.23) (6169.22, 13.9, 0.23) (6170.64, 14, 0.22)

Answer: 0.03 mag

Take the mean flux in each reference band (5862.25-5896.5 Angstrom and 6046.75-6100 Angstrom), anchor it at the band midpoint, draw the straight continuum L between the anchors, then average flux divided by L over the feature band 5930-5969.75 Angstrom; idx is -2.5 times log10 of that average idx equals -0.054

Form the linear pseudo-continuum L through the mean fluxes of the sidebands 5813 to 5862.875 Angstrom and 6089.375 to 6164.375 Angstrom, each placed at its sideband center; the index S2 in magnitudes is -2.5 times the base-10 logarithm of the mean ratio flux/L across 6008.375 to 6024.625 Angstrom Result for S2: 0.03 mag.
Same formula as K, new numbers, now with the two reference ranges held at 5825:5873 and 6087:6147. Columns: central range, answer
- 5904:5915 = 0.066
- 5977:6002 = 0.026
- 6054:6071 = -0.019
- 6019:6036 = 0.002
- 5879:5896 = 0.217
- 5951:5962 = 0.015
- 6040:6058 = -0.040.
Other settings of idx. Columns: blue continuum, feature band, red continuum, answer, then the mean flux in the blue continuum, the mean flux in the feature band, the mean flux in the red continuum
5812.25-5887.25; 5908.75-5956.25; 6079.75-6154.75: 0.029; 14.6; 14.2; 14.8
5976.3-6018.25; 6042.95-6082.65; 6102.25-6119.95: -0.037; 14.4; 15.2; 14.9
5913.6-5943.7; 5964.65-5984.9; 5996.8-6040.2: -0.015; 14.2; 14.6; 14.6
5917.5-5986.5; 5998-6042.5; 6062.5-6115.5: 0.005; 14.4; 14.6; 14.9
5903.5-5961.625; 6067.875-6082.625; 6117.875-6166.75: -0.060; 14.2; 15.2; 14.4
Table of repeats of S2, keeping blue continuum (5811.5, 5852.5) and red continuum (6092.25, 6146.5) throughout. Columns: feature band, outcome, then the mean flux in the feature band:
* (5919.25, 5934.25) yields 0.06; 14.1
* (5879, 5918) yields 0.17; 12.8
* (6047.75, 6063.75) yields -0.03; 15.2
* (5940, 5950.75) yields 0.03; 14.4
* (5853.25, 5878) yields 0.05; 14.3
